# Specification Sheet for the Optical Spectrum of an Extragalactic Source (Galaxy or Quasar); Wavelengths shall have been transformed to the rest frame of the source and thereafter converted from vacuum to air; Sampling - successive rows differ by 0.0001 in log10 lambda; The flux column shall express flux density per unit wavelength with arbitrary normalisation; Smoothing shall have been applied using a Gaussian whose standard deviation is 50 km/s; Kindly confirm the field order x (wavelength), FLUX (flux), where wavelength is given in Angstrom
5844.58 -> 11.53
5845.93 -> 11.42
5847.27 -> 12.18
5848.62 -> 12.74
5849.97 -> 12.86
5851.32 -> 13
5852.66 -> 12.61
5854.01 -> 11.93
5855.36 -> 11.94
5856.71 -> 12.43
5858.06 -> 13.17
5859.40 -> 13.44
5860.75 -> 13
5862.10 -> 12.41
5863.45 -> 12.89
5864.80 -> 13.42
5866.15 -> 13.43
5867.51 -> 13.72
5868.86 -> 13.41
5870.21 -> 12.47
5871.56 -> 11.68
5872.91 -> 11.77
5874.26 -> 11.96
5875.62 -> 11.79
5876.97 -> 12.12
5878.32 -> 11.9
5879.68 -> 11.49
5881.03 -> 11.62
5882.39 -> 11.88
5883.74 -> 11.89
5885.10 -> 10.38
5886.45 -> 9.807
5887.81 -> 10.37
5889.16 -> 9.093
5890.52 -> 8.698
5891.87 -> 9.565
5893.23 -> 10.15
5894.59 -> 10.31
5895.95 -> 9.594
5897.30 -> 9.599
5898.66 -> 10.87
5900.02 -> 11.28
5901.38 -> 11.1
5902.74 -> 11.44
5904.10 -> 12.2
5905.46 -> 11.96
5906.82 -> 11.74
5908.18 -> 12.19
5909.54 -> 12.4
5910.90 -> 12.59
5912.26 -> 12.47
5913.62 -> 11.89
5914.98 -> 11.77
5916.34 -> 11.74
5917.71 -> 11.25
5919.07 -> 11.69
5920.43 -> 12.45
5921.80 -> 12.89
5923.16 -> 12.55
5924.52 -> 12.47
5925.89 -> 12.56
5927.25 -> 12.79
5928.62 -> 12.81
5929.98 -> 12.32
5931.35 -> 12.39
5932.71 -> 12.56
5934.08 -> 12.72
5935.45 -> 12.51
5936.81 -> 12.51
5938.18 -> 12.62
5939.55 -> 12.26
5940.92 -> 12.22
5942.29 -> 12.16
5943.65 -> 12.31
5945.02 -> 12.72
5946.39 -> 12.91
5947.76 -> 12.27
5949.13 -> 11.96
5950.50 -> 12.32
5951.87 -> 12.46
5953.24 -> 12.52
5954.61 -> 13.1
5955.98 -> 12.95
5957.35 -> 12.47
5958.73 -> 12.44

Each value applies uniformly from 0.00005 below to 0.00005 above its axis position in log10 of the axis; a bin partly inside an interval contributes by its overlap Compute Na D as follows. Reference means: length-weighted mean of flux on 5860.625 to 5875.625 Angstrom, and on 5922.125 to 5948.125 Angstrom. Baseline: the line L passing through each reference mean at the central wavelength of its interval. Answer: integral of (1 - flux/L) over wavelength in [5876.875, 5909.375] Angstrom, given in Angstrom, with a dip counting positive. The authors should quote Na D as 4.5 Angstrom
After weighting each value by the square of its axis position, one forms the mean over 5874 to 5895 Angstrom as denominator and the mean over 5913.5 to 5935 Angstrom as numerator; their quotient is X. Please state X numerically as 1.2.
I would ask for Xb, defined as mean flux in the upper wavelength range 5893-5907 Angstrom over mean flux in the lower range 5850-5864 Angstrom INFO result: 0.86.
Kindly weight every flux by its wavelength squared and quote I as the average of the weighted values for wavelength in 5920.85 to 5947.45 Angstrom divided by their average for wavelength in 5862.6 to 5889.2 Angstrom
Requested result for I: 1.1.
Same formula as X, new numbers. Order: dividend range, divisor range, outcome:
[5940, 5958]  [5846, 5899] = 1.09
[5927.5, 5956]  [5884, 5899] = 1.29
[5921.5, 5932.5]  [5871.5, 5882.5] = 1.09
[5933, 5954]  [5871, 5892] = 1.15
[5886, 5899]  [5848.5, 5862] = 0.78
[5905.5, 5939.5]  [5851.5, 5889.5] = 1.04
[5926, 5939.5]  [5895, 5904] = 1.18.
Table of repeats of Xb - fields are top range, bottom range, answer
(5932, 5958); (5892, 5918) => 1.10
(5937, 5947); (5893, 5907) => 1.14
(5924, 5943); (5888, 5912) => 1.15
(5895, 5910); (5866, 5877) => 0.91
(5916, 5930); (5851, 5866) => 0.97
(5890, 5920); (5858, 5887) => 0.92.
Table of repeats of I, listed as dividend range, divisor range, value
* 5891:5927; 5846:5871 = 0.92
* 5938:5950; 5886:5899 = 1.29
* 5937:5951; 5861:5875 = 1.00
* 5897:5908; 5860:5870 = 0.88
